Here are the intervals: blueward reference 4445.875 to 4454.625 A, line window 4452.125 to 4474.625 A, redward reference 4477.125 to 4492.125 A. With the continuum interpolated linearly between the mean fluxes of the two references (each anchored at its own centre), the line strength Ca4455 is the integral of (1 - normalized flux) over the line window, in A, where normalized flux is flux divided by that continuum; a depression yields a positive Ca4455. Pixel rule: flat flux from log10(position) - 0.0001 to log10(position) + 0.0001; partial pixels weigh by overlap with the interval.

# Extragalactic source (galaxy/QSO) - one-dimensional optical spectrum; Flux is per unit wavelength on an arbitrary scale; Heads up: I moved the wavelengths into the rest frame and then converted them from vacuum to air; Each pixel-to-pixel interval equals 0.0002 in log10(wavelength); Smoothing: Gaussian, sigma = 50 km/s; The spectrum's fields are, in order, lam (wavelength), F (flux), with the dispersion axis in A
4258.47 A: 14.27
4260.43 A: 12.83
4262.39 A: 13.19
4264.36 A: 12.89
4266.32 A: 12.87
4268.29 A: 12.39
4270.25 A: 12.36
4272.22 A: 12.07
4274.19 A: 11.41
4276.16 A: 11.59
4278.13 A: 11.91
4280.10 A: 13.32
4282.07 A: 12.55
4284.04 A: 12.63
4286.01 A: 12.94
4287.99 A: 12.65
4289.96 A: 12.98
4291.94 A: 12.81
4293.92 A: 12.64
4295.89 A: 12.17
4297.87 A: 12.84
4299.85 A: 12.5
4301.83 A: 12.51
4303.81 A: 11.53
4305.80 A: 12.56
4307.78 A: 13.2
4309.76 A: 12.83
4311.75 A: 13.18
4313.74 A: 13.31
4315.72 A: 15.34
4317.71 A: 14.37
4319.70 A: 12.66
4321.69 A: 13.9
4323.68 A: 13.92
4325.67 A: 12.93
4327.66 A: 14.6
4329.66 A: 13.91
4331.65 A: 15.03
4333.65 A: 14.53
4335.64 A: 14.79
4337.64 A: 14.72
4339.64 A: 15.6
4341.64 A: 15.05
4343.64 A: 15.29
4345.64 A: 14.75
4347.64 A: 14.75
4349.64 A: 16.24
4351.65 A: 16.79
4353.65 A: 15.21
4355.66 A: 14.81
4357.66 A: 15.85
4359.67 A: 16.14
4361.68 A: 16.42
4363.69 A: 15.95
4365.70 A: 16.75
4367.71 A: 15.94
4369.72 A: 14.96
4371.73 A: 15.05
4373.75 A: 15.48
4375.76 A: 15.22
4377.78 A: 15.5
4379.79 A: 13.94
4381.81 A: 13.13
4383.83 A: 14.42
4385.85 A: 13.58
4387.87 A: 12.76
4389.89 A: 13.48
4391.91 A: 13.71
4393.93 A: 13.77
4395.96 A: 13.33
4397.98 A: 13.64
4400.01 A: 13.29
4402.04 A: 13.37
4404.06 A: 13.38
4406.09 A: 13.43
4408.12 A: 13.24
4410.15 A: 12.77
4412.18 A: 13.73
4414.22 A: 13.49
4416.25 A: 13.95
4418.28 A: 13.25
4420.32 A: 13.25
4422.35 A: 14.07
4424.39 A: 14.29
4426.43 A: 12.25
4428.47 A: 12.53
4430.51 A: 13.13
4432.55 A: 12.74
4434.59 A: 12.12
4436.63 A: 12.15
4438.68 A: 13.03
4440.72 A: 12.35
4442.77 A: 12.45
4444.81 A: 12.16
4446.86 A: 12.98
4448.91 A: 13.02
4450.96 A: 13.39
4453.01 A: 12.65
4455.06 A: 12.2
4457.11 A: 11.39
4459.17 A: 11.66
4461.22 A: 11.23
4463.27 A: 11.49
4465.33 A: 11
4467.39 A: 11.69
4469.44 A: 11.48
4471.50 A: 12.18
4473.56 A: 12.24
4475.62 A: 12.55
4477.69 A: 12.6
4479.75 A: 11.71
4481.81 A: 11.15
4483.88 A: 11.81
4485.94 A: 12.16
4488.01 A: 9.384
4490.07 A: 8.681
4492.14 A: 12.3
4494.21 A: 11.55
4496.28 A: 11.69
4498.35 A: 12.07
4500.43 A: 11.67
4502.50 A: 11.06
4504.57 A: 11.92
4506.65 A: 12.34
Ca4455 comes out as 0.9 A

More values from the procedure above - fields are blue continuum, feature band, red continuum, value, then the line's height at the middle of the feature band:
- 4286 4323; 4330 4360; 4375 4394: -3.94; 13.5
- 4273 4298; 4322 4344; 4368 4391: -1.80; 13.4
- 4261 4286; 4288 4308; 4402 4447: 0.00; 12.6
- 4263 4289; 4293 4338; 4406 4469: -3.49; 12.5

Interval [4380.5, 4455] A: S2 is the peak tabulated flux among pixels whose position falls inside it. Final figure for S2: 14.42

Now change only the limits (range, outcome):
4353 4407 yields 16.75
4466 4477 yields 12.55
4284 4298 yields 12.98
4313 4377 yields 16.79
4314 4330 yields 15.34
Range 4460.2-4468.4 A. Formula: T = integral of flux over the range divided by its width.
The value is 11.3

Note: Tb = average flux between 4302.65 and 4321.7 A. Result 13.2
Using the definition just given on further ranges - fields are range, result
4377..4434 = 13.5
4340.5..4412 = 14.6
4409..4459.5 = 12.9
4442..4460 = 12.4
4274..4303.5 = 12.5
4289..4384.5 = 14.4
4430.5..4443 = 12.5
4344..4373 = 15.7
